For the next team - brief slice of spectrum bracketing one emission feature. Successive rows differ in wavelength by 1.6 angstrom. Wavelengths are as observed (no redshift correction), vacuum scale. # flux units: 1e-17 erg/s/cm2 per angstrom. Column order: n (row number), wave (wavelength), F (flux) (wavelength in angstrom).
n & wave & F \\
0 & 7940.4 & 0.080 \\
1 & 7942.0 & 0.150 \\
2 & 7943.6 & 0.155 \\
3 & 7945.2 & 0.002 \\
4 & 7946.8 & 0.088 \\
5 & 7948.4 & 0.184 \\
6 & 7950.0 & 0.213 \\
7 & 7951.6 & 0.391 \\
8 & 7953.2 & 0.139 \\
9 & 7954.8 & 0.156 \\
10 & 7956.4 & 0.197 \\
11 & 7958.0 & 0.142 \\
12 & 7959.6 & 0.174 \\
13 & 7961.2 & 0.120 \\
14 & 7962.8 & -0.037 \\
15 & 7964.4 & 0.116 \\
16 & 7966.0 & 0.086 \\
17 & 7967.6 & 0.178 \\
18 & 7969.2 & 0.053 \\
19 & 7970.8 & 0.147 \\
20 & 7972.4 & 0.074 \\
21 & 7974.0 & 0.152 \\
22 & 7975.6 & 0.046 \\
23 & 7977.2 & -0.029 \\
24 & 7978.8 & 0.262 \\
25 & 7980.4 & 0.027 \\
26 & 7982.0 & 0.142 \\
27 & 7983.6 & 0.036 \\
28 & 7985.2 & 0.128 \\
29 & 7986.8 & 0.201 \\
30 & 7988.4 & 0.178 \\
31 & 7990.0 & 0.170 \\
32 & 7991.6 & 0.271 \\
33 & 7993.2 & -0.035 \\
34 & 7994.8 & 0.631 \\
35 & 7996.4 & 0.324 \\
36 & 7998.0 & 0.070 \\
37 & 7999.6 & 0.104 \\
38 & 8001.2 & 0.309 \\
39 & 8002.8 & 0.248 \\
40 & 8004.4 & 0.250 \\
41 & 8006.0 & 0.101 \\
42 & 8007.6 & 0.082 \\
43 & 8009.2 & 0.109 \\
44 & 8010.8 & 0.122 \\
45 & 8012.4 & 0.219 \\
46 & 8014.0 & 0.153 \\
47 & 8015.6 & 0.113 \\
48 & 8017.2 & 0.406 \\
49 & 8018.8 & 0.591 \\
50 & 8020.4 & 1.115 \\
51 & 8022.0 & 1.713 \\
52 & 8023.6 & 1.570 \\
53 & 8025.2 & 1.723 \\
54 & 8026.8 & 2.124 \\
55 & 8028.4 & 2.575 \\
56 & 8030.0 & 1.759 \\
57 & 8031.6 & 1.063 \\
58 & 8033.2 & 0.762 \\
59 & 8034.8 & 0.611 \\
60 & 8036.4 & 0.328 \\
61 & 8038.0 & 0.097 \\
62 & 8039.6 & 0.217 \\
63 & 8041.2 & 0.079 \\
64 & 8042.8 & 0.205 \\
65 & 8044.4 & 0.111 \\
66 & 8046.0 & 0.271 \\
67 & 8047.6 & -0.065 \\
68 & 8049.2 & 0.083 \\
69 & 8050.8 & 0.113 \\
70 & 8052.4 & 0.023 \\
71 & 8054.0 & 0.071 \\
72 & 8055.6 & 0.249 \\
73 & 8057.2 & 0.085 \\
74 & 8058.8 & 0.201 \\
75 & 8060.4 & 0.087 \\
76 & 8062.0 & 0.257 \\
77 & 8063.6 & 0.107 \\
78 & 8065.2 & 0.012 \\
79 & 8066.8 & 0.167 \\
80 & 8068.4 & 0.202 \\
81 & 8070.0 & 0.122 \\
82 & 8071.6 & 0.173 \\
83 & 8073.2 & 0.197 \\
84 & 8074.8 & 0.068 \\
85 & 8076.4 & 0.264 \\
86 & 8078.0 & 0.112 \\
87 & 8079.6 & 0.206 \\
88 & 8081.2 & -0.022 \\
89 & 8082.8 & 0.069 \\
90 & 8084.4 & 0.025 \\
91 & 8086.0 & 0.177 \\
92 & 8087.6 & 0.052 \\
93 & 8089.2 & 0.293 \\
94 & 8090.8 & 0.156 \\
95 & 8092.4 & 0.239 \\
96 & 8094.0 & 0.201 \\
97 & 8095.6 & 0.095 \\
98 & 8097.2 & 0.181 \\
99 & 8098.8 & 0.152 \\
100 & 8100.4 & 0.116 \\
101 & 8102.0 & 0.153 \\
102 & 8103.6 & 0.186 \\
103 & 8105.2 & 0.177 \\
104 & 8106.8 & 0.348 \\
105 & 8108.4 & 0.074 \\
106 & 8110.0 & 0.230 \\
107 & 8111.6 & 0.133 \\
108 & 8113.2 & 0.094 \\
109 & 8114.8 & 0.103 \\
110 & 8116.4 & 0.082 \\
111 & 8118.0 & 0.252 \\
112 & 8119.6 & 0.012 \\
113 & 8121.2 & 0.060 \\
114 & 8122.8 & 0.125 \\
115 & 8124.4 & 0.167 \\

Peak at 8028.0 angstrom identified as [O II]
